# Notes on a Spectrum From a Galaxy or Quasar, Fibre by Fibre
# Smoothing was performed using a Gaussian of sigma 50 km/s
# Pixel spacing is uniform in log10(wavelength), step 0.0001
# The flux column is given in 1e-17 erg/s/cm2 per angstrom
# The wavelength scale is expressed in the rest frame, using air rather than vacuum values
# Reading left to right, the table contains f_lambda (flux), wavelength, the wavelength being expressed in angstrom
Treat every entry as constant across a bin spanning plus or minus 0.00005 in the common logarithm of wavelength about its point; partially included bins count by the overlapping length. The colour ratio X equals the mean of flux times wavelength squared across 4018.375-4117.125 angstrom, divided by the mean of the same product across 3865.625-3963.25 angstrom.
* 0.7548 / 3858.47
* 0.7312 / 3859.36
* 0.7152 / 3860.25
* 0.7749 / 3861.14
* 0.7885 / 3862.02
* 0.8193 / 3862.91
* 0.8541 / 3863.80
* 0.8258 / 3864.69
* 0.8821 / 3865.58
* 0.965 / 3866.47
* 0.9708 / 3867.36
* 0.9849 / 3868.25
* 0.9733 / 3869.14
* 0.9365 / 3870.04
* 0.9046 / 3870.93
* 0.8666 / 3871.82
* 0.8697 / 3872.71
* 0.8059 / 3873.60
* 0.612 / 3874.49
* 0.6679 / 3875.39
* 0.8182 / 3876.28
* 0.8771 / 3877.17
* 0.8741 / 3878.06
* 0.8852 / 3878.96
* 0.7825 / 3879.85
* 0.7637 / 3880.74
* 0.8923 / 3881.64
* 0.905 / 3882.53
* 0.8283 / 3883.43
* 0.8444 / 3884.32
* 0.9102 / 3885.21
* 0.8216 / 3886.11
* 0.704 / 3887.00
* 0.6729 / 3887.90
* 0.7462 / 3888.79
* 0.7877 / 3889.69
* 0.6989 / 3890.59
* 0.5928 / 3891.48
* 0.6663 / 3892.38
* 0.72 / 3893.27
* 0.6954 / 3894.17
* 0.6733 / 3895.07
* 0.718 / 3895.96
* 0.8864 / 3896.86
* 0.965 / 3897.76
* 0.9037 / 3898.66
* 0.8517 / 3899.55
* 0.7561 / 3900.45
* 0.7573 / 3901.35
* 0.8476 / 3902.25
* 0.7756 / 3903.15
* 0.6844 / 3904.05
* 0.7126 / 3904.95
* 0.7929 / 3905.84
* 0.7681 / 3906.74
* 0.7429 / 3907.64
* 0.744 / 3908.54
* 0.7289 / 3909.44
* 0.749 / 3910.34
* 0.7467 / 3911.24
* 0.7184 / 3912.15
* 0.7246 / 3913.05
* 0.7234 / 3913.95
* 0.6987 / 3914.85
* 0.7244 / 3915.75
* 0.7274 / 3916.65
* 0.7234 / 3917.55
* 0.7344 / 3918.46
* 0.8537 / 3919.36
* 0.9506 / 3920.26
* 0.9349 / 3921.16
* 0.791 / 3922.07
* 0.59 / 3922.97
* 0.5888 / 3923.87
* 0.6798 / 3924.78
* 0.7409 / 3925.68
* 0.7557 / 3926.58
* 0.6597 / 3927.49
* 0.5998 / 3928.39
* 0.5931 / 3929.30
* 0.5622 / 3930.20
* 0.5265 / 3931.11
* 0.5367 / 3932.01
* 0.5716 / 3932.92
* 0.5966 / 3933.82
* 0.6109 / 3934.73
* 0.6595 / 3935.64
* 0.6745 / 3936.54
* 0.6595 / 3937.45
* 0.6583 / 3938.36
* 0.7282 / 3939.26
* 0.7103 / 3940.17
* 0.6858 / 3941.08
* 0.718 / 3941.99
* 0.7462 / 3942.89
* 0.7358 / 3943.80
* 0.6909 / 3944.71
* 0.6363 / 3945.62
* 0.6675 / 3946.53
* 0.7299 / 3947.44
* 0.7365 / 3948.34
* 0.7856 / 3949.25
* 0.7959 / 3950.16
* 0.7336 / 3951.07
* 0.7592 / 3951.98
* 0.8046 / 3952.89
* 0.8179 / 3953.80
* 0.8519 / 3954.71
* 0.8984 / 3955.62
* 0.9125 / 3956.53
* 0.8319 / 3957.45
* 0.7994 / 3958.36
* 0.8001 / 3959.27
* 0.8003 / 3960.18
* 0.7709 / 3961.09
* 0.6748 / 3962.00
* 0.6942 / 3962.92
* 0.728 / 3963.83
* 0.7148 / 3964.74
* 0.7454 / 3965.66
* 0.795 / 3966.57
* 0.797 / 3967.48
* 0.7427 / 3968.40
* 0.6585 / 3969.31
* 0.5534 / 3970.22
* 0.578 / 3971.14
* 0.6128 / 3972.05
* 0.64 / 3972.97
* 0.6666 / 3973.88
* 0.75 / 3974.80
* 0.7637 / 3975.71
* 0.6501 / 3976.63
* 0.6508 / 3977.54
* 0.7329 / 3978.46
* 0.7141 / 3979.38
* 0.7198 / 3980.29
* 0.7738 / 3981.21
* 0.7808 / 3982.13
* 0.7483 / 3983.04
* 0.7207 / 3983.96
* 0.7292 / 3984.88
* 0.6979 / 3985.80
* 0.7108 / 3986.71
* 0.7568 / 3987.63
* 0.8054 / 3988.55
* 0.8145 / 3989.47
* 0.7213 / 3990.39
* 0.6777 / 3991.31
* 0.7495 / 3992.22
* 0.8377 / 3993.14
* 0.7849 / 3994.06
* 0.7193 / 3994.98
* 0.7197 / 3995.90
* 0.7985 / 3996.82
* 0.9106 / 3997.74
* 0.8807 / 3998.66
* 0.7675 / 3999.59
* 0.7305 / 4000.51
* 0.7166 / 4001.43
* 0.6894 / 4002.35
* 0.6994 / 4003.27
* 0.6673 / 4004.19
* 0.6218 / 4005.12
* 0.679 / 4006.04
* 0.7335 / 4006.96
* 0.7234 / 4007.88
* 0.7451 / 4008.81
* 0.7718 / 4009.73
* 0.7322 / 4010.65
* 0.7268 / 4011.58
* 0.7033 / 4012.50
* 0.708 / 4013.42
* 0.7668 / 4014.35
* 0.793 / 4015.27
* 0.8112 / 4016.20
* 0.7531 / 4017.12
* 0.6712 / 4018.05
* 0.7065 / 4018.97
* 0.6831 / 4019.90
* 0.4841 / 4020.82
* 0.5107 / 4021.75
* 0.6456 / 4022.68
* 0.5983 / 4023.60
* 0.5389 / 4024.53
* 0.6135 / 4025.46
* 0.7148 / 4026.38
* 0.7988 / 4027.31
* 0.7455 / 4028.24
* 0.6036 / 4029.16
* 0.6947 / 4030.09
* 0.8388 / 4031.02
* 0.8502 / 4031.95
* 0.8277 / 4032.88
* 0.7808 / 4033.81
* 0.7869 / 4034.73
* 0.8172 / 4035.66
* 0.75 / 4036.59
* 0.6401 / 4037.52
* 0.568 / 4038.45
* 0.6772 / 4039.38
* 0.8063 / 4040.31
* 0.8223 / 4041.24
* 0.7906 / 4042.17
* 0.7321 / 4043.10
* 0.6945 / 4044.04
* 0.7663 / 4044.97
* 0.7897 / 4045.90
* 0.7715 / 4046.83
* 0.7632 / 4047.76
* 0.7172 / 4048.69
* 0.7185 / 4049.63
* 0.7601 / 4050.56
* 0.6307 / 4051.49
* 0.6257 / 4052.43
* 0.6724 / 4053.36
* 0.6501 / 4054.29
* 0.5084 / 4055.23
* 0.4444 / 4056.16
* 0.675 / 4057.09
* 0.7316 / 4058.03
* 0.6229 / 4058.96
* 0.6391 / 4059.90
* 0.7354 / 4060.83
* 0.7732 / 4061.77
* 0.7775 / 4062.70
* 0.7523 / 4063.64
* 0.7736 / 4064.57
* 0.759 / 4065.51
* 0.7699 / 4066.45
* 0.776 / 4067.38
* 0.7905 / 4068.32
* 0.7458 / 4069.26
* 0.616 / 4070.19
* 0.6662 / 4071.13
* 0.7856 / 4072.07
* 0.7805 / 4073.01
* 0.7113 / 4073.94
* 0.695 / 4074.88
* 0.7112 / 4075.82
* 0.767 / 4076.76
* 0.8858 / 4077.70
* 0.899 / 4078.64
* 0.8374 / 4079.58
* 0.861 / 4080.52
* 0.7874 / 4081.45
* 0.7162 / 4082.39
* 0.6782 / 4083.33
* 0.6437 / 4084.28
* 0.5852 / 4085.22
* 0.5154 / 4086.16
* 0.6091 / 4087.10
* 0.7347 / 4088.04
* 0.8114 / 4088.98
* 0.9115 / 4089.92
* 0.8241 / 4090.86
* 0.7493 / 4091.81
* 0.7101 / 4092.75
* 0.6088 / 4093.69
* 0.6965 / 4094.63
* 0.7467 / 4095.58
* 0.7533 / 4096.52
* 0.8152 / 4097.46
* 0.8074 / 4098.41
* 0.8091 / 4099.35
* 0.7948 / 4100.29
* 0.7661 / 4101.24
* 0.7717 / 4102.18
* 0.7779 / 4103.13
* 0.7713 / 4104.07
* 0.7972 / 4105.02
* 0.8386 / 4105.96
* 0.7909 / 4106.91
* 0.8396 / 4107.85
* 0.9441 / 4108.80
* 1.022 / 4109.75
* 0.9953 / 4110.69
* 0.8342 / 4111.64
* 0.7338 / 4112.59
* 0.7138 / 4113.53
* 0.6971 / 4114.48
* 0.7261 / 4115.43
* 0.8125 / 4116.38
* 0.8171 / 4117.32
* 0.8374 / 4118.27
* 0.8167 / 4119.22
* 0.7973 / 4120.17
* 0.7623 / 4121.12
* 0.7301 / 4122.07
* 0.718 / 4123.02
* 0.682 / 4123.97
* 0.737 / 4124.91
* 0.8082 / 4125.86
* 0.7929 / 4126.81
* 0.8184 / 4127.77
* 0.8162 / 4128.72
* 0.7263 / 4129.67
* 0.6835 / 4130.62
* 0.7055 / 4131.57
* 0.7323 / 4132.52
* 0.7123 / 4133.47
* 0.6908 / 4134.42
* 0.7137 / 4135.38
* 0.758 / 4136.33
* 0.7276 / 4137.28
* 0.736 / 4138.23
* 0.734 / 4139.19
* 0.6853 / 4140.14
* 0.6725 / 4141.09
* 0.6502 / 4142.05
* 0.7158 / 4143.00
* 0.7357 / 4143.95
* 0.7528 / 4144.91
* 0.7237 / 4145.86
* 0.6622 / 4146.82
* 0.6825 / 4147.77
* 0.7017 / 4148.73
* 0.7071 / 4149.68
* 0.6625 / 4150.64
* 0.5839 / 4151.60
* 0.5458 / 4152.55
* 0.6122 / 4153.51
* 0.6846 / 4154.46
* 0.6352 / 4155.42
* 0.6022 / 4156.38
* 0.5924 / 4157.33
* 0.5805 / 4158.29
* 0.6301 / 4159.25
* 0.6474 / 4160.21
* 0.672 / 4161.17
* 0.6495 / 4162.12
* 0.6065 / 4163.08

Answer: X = 1.05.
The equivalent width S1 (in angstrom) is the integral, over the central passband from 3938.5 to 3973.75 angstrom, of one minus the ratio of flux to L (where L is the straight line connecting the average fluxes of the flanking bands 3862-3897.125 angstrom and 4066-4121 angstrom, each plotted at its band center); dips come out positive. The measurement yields 2.6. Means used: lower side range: 0.812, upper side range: 0.771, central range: 0.738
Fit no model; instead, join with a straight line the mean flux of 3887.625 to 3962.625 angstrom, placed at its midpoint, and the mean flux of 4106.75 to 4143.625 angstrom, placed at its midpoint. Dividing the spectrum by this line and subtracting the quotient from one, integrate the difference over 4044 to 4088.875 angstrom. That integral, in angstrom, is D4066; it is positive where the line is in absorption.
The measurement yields 2.4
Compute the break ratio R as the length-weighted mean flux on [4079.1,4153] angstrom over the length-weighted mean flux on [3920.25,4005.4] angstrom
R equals 1.0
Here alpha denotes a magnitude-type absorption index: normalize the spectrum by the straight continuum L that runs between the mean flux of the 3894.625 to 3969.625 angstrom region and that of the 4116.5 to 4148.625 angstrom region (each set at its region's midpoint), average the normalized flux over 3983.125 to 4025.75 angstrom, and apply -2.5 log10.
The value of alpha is 0.03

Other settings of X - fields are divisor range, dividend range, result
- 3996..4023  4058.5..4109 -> 1.09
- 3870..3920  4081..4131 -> 1.10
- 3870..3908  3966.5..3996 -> 0.96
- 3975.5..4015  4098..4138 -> 1.12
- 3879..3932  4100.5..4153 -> 1.12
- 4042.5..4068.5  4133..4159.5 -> 1.00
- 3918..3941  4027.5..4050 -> 1.17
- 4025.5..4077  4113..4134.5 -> 1.08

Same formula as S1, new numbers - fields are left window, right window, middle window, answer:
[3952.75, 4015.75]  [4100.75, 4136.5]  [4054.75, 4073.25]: 1.45 angstrom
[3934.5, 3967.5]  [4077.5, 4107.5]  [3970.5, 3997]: 0.89 angstrom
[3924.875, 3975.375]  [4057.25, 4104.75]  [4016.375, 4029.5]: 1.38 angstrom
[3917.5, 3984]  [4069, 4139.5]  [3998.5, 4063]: 2.85 angstrom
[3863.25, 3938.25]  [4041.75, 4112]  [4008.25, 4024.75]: 1.40 angstrom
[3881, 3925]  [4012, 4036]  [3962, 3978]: 0.96 angstrom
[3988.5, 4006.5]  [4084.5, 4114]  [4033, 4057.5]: 1.72 angstrom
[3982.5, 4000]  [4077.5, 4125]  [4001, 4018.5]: 1.04 angstrom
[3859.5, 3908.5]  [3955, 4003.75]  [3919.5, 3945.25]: 3.15 angstrom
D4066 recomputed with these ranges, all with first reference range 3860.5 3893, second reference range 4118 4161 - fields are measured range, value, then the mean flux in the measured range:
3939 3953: 1.10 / 0.727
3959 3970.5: 0.75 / 0.731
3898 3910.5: 0.50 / 0.777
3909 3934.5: 3.31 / 0.697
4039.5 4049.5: -0.20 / 0.76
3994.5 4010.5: 0.52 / 0.739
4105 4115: -1.70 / 0.838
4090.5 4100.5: -0.43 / 0.754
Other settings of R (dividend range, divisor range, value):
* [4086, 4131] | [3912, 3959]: 1.08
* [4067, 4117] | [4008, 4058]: 1.09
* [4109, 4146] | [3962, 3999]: 1.04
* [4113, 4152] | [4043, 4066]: 1.05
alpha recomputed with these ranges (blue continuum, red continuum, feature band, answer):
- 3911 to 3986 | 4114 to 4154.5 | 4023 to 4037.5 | -0.01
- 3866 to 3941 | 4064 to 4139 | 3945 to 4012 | 0.03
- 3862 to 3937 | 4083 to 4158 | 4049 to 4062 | 0.14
